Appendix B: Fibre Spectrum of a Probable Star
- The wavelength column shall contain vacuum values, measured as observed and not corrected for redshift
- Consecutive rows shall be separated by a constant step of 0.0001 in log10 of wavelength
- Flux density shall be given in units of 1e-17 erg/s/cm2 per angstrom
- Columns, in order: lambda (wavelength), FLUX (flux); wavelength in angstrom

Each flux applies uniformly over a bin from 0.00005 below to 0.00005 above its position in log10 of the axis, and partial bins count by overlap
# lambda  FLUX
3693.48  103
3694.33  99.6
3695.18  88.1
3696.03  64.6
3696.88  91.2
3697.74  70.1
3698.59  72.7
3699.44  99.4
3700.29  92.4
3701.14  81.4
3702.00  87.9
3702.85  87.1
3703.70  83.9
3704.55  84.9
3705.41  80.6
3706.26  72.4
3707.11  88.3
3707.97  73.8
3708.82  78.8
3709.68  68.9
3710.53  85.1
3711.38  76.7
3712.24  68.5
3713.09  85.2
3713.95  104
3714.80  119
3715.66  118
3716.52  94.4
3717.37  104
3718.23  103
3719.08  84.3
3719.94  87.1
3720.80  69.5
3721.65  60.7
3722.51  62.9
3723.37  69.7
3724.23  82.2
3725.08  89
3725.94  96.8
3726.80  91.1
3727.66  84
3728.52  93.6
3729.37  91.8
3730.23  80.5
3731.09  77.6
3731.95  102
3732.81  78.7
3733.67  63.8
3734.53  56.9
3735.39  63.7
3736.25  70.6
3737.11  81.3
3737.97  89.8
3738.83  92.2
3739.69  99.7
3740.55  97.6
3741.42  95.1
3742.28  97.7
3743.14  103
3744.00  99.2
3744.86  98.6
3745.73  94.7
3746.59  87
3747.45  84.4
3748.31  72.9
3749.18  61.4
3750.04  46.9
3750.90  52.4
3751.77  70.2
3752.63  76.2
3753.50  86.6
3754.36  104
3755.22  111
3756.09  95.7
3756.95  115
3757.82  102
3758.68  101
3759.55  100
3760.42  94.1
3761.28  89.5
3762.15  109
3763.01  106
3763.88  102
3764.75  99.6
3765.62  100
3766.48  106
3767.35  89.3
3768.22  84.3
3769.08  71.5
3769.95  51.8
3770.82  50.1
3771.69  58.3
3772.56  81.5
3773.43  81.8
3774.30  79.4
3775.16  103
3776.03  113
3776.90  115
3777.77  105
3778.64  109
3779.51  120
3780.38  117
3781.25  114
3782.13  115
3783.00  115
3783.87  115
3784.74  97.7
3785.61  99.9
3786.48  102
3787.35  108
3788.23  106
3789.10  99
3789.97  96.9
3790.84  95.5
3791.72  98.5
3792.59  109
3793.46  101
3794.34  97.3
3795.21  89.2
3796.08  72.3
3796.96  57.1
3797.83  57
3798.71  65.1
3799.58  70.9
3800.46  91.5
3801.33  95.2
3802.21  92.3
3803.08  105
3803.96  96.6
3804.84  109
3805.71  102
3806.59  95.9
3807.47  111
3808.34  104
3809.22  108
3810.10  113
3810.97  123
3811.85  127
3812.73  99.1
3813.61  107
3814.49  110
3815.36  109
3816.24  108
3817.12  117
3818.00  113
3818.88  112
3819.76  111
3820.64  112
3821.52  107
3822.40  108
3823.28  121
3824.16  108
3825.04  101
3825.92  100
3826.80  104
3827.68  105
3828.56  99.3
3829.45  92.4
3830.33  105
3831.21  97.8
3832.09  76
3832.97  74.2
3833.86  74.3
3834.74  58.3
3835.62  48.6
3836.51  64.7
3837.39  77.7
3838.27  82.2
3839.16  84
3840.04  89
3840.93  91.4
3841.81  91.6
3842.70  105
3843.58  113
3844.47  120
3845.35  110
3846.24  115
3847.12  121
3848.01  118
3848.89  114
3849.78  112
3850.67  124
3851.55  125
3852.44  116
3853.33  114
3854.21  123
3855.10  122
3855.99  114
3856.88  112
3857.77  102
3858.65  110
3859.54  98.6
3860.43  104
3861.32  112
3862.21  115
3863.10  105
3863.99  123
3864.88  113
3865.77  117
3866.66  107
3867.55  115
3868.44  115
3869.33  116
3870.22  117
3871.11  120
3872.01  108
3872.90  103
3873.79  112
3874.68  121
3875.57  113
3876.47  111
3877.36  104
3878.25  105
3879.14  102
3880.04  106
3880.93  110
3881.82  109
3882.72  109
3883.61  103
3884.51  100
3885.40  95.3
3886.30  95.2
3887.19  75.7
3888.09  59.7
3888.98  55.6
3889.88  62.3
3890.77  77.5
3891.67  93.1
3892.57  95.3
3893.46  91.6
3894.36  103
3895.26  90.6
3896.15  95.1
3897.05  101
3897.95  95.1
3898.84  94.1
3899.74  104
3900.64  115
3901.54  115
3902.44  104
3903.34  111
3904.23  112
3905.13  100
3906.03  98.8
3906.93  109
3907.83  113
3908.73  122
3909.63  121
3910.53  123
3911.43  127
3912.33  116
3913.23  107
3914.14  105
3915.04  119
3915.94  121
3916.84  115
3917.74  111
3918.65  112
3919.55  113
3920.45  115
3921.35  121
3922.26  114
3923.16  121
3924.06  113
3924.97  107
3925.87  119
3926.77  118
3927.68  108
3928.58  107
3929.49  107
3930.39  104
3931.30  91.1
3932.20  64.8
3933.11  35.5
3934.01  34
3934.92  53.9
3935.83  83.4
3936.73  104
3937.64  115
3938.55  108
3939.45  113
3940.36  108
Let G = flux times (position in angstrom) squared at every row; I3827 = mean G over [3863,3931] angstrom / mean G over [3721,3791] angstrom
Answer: 1.3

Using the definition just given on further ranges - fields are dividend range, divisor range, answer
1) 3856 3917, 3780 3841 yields 1.12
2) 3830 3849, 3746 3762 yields 1.11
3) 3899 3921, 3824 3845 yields 1.30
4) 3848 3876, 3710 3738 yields 1.45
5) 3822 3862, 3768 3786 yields 1.10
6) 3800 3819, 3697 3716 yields 1.32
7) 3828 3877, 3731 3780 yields 1.24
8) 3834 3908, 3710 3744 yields 1.28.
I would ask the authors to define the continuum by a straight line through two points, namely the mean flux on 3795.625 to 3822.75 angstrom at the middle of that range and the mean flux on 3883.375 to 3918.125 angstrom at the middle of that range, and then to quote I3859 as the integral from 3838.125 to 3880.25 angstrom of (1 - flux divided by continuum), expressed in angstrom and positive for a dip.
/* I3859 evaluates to -4.0 angstrom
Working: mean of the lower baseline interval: 100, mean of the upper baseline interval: 101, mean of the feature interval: 110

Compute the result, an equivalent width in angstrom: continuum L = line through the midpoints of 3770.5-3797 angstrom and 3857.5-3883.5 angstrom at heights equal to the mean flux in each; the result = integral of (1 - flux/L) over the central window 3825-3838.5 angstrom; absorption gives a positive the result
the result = 2.62 angstrom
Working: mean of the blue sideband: 98.3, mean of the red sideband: 110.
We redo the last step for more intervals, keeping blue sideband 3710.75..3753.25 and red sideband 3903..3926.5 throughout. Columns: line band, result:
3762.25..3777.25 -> 0.4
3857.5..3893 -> 1.5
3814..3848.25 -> 0.6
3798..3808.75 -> 0.2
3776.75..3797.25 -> -2.0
